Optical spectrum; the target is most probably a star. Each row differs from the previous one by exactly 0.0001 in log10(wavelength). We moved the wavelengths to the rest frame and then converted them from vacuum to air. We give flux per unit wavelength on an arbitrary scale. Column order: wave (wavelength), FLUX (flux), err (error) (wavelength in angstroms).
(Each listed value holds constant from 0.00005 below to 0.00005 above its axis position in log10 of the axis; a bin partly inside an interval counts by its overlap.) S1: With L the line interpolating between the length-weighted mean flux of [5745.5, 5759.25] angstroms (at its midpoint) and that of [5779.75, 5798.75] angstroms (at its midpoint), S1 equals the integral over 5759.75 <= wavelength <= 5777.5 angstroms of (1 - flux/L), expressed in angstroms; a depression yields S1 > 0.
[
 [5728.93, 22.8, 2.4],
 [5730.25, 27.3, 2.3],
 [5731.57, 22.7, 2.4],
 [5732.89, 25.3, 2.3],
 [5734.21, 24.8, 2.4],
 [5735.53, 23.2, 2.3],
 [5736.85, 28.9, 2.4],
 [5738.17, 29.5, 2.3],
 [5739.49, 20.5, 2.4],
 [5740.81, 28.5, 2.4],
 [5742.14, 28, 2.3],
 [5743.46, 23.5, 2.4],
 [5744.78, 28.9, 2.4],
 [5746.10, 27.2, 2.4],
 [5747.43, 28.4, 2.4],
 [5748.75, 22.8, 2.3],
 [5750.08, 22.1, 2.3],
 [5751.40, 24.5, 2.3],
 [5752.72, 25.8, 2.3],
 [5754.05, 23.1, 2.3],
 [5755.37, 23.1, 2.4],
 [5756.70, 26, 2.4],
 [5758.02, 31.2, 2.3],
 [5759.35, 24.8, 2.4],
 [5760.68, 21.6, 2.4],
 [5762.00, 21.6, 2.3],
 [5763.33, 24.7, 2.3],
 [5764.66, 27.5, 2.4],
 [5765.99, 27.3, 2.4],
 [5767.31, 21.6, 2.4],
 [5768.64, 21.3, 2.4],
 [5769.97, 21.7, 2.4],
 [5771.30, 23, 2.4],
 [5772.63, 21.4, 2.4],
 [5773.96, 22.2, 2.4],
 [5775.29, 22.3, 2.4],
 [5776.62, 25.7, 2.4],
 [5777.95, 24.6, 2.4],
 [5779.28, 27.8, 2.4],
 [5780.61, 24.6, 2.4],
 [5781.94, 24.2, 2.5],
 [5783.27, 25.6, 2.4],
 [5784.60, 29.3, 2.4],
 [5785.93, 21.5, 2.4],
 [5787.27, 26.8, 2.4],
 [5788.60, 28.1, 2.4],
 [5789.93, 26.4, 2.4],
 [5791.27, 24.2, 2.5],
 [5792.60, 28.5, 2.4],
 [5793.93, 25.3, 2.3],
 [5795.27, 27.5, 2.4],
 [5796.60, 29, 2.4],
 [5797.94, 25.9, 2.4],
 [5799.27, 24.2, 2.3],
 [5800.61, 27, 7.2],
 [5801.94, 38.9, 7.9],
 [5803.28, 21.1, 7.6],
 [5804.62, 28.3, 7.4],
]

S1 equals 1.7 angstroms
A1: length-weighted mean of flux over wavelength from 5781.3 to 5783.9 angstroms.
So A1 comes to 24.9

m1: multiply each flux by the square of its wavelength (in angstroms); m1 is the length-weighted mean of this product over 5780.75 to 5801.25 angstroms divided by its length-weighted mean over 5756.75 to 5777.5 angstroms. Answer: 1.10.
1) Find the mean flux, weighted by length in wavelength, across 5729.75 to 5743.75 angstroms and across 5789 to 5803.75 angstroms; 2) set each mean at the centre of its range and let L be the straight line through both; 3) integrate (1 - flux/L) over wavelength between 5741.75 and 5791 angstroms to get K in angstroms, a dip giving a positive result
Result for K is 2.9 angstroms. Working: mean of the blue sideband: 25.7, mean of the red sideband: 27.2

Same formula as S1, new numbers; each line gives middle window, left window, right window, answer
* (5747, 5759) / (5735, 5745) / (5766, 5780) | 0.0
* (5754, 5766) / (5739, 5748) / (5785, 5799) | 0.6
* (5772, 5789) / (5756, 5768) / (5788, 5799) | 0.8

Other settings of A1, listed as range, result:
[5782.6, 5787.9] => 25.8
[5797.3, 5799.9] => 25.1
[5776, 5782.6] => 25.4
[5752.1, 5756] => 24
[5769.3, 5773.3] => 22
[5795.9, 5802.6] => 29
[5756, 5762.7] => 25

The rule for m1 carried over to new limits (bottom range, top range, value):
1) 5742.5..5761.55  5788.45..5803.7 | 1.10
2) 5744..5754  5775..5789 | 1.01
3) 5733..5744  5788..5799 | 1.05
